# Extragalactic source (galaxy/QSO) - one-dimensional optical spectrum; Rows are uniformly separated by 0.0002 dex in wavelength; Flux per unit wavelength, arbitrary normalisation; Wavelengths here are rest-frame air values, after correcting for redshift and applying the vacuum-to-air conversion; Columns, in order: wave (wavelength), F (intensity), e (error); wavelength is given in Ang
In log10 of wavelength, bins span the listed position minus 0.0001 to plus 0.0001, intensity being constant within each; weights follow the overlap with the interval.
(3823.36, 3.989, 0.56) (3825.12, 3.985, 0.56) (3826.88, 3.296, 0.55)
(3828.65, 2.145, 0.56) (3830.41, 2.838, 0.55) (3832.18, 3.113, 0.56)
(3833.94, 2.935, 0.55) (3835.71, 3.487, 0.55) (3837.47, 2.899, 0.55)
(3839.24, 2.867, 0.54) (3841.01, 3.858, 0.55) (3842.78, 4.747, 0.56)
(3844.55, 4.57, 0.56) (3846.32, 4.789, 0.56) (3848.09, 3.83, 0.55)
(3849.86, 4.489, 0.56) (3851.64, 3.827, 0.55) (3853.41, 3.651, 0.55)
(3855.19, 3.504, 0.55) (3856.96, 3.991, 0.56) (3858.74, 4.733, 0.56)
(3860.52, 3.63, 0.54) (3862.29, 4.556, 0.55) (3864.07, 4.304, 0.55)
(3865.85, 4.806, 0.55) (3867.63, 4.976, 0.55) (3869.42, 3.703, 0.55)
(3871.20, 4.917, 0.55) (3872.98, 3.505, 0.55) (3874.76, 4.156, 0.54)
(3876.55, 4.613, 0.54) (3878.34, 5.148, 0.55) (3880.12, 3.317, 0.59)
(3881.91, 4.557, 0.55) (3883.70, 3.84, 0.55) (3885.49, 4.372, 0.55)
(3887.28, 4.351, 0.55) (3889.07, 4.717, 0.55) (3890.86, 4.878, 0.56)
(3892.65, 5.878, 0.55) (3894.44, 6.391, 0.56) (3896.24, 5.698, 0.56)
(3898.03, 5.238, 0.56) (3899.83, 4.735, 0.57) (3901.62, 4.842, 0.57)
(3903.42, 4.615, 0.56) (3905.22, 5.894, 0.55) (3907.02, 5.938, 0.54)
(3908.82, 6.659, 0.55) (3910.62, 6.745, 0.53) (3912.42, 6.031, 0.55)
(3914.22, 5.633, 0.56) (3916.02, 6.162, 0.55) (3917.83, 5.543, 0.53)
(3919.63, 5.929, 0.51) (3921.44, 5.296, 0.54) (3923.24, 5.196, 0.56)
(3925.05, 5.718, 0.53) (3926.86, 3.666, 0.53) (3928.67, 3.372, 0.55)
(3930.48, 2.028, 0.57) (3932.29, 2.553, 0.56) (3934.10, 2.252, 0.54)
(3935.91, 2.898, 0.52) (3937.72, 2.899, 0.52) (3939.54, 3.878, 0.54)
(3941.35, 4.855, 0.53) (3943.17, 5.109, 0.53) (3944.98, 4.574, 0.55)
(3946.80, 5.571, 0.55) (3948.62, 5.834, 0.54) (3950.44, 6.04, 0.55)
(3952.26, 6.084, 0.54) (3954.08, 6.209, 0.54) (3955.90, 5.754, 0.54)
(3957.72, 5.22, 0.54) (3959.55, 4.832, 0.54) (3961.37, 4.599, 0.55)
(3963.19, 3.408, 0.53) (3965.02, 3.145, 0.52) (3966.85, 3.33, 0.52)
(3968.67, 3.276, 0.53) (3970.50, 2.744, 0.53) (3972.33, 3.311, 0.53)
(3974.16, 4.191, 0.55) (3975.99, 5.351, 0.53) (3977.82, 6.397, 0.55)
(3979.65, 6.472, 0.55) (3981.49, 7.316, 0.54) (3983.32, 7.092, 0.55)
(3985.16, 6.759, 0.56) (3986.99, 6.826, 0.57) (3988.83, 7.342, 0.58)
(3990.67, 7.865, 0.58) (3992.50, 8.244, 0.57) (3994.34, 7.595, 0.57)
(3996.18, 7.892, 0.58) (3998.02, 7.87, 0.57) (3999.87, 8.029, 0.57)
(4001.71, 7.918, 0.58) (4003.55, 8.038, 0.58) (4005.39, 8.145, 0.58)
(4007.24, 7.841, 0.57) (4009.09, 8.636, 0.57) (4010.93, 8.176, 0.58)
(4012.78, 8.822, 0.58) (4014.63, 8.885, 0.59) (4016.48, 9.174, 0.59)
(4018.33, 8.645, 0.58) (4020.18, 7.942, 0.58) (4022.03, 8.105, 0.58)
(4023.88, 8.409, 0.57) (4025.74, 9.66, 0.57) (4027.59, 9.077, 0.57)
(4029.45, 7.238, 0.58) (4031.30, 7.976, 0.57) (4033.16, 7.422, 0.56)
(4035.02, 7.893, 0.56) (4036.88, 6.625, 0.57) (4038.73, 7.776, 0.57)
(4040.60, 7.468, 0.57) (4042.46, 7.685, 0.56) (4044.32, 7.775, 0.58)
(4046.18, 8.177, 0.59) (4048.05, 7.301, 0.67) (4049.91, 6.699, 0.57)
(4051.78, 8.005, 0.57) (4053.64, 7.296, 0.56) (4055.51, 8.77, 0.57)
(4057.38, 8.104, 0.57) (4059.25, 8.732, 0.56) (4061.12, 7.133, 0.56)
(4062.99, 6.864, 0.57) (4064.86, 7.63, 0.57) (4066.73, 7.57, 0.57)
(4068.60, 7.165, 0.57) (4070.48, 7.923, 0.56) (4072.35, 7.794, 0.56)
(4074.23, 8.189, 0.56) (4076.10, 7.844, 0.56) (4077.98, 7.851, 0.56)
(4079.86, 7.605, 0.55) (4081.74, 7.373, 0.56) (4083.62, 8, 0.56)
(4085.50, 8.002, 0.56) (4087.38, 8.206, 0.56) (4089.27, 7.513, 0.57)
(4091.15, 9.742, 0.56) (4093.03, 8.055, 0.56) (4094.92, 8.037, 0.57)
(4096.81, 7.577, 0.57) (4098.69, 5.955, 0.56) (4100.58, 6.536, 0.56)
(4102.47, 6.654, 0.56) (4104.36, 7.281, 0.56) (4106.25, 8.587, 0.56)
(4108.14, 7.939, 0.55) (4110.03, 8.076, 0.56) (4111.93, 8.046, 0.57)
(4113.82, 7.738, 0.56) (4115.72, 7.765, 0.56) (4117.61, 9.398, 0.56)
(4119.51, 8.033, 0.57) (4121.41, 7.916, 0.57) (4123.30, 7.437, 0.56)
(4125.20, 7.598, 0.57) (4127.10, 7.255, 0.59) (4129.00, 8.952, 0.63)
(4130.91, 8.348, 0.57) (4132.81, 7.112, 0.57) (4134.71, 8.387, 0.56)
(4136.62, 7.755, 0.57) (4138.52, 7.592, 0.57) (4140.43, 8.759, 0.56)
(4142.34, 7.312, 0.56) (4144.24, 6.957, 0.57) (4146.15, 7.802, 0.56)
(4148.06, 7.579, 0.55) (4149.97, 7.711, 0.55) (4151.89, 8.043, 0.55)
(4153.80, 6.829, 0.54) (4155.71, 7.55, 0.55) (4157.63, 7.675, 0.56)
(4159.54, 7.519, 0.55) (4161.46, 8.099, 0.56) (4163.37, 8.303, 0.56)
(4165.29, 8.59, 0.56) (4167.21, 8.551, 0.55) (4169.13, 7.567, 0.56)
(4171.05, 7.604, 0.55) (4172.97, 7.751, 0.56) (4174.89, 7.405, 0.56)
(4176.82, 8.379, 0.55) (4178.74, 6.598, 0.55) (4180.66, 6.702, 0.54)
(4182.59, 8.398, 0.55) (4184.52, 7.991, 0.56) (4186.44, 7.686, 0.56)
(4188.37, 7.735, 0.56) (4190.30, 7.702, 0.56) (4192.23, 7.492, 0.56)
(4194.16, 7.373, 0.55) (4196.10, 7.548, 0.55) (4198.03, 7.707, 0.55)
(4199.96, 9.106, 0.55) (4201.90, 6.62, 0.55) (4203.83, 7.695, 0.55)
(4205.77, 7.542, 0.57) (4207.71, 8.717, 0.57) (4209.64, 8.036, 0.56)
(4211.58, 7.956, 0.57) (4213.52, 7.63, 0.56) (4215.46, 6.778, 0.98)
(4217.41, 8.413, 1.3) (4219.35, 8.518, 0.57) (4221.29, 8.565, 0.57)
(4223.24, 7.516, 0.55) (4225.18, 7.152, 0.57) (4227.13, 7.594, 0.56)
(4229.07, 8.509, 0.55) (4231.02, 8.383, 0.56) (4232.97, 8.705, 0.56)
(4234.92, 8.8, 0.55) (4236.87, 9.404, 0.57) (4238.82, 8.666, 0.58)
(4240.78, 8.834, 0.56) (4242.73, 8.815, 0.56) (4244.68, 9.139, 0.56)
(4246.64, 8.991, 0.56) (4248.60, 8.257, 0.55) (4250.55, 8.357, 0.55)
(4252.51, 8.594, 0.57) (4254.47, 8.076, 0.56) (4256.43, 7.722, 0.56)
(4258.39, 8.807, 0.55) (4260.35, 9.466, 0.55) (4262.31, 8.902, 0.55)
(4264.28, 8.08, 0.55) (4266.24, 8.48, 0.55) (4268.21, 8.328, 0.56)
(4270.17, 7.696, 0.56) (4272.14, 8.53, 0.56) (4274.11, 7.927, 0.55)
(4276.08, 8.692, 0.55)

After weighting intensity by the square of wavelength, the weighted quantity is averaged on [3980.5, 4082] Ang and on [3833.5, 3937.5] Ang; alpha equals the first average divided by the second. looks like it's 1.88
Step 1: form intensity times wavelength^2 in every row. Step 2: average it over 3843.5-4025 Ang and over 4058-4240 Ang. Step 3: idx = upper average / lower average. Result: 1.58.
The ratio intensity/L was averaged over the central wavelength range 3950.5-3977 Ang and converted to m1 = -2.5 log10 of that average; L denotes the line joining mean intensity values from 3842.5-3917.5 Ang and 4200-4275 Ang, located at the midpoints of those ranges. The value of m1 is 0.25 mag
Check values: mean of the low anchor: 4.79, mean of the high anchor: 8.28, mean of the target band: 4.45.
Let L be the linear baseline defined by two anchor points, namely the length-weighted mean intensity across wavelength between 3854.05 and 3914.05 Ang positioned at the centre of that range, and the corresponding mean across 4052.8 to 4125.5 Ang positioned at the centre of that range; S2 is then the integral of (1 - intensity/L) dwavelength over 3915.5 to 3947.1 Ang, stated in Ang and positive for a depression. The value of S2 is 7.1 Ang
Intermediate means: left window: 4.83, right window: 7.8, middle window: 4.26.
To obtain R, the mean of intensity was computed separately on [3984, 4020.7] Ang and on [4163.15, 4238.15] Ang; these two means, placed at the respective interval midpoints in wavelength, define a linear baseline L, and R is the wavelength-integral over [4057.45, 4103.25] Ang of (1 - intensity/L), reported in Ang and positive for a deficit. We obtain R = 1.77 Ang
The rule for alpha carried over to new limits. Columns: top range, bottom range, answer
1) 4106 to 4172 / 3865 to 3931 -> 1.79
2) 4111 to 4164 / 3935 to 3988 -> 1.72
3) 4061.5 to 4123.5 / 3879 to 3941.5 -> 1.79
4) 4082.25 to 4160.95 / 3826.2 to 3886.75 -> 2.25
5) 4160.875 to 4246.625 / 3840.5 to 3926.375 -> 1.94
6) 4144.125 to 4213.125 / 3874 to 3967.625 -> 1.83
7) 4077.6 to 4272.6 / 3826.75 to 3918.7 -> 2.05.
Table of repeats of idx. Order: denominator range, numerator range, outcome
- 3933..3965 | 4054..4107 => 1.77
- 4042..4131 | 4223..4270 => 1.18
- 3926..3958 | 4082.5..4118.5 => 1.94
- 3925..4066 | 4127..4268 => 1.36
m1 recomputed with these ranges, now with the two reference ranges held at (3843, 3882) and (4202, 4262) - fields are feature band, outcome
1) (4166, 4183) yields 0.00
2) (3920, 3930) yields 0.08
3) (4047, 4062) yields -0.22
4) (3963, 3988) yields 0.10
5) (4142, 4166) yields -0.03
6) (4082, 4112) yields -0.14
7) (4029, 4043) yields -0.22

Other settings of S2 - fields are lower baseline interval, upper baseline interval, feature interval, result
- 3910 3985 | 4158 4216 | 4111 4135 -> -3.5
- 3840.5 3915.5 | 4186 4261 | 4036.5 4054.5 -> -3.1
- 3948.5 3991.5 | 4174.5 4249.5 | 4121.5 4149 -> -2.3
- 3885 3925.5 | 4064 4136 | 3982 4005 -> -3.8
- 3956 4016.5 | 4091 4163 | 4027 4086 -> -5.0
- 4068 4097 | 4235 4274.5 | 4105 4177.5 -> 2.4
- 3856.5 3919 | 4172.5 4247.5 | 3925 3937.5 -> 5.5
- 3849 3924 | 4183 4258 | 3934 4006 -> 0.9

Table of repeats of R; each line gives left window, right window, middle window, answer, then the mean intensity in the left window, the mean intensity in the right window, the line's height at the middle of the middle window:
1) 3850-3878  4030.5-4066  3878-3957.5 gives 3.9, 4.22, 7.65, 5.22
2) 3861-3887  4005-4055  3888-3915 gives -3.2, 4.33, 8.03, 4.98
